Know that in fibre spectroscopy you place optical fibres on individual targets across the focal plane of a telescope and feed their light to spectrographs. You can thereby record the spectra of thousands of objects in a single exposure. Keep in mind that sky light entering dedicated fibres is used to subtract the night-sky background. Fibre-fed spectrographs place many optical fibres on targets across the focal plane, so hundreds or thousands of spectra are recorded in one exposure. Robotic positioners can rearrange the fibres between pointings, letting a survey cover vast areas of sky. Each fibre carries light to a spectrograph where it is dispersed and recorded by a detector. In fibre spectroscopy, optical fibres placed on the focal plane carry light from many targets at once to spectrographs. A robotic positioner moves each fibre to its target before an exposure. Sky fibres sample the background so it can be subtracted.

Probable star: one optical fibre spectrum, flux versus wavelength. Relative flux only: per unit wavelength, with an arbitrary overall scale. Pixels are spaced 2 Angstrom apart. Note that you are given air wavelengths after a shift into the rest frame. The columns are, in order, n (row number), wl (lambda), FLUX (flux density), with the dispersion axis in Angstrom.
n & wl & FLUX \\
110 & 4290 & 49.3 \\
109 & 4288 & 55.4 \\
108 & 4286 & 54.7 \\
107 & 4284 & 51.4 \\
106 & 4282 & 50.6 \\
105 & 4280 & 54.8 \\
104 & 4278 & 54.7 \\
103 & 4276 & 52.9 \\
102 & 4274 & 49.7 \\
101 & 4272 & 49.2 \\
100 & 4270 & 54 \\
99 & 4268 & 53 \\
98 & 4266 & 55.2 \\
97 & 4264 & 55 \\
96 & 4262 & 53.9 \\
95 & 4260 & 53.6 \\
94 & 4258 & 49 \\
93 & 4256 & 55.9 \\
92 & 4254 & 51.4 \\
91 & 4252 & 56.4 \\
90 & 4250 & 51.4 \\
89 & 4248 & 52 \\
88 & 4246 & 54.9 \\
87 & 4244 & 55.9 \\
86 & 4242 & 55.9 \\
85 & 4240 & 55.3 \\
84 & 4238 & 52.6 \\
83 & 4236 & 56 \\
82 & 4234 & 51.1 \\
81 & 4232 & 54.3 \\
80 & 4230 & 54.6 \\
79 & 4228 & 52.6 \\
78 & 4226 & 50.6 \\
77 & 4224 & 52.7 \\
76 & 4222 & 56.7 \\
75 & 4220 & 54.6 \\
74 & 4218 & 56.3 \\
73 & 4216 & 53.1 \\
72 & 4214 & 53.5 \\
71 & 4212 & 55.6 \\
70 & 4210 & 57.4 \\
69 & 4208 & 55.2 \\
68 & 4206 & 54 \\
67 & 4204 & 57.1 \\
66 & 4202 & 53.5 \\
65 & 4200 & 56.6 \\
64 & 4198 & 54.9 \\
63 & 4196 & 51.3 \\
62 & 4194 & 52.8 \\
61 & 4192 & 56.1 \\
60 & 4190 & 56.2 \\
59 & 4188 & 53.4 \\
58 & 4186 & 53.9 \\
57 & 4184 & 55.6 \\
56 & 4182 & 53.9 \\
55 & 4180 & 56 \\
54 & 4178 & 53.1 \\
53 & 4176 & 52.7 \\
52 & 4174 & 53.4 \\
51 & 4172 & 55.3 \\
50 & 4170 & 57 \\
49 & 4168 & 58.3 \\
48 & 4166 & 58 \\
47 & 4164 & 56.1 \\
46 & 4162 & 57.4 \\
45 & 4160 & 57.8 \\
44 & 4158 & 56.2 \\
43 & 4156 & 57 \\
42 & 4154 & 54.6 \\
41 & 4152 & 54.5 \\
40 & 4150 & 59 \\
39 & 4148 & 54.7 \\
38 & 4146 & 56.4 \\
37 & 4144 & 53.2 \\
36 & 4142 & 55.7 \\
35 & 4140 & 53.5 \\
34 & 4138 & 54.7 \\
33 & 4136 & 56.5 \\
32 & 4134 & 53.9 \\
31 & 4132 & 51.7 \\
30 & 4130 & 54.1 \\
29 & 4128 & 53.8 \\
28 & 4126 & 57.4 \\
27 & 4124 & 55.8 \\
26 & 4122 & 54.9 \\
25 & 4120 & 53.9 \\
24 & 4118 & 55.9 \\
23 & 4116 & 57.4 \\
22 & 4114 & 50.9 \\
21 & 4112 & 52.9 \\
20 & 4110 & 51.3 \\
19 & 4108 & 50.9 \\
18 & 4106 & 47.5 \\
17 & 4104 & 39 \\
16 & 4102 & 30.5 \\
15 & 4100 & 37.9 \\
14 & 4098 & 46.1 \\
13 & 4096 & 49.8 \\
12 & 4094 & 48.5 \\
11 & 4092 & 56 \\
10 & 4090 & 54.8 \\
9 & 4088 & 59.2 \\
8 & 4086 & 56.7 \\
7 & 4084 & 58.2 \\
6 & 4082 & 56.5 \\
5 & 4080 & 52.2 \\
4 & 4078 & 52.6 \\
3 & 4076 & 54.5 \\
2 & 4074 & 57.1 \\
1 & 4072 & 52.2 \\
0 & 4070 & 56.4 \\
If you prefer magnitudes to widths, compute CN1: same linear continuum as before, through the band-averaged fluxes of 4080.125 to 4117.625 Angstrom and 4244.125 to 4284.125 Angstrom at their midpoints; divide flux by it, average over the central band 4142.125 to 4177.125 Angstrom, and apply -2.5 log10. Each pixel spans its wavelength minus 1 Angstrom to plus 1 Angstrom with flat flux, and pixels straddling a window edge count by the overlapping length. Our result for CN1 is -0.09 mag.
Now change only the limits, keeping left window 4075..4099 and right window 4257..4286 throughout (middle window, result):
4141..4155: -0.040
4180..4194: -0.032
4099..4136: 0.060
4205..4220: -0.039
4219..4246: -0.024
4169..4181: -0.027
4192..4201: -0.020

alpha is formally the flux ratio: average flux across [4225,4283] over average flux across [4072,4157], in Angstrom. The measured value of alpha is 1.01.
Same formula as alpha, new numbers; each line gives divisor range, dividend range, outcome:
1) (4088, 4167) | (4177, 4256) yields 1.03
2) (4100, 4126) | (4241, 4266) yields 1.08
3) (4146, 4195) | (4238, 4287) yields 0.96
